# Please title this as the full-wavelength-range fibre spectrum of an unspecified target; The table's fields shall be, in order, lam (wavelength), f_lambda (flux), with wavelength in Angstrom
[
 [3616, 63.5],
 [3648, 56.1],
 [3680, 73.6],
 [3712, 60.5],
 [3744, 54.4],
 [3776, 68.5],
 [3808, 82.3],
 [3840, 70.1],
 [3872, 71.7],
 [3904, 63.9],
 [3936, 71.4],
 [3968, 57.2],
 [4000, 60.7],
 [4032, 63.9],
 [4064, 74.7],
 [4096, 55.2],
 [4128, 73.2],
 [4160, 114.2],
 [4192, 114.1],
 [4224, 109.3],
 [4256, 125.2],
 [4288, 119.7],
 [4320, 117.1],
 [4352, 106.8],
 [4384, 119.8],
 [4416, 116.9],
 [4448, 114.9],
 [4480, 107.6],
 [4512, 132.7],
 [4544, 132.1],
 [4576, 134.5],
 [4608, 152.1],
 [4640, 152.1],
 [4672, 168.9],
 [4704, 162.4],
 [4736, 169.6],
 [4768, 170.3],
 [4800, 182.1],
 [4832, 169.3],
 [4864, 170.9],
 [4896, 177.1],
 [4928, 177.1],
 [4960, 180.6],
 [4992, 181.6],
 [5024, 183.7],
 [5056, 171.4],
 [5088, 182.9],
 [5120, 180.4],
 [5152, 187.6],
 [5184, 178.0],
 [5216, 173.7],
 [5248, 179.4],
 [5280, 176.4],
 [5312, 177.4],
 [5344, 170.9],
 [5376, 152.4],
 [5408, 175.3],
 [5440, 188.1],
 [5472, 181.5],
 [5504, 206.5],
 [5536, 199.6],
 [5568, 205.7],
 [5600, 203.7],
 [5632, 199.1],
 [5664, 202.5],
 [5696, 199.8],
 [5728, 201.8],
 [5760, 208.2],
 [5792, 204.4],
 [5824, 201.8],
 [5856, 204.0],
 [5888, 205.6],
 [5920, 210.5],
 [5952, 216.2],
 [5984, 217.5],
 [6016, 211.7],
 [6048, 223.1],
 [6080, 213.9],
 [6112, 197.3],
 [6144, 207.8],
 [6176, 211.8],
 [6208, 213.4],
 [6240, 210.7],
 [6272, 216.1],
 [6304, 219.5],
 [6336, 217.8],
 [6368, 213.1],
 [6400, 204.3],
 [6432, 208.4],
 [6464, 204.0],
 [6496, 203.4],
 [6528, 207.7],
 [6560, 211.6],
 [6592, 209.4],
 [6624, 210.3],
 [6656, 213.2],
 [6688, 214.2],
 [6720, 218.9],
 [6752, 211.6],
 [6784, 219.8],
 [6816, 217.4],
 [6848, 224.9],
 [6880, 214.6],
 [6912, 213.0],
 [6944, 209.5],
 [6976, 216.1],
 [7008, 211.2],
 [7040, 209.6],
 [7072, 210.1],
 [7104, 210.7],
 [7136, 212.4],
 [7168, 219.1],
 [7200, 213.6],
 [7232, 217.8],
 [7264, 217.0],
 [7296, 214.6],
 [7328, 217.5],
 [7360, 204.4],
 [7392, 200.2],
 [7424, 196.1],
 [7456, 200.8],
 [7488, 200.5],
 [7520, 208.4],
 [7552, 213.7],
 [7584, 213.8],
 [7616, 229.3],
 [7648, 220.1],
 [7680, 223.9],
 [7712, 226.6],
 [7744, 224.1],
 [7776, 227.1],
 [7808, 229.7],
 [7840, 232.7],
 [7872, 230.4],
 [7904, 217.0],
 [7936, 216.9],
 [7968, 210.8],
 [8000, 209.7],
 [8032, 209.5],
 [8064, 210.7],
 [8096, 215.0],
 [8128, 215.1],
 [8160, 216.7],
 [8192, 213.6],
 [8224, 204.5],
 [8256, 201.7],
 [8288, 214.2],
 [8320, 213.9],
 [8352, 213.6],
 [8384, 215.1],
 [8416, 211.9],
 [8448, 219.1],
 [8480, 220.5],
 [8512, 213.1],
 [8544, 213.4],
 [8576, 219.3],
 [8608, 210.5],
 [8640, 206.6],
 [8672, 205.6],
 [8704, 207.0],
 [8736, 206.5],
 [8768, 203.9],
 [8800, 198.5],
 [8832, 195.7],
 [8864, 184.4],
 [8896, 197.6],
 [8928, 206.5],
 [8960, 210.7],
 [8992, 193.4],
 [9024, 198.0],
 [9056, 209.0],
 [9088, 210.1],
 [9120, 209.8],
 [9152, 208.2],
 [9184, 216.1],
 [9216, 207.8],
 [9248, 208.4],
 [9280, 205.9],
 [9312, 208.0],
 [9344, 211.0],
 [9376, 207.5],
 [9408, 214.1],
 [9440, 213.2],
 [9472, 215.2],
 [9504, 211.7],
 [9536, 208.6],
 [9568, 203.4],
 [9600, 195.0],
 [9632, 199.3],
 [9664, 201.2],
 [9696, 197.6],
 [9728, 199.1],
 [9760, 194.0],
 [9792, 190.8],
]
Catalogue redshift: 0.039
